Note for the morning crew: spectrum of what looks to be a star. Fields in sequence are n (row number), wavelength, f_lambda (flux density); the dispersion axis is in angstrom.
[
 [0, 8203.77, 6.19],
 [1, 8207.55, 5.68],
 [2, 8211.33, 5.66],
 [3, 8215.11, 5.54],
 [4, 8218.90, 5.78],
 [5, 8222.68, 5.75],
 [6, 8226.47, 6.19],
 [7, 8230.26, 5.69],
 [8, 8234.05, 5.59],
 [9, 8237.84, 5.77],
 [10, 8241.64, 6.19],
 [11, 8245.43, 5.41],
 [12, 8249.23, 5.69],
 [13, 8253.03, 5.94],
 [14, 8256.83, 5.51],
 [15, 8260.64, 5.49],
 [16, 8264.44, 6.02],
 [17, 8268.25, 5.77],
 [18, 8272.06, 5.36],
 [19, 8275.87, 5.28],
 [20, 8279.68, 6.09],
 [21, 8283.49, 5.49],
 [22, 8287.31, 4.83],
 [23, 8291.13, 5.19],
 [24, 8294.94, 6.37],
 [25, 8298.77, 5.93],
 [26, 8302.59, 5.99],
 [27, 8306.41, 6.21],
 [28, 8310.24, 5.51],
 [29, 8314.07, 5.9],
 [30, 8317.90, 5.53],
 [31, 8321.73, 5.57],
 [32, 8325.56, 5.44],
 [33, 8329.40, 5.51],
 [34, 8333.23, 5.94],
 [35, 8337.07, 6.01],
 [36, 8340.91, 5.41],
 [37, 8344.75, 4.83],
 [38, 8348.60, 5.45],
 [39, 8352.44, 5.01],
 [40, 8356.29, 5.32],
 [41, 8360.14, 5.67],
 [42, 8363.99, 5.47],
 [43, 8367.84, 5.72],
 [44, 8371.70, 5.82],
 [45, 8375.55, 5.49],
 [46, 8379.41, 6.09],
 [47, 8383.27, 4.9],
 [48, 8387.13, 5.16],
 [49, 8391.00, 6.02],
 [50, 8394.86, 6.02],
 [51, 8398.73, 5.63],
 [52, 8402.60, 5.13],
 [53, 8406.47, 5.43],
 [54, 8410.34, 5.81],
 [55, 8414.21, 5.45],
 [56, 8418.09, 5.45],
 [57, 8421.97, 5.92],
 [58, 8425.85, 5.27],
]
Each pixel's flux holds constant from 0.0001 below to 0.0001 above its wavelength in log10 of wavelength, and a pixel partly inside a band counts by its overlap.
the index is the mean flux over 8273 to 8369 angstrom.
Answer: 5.58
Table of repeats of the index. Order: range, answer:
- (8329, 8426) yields 5.54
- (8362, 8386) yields 5.57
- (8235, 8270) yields 5.75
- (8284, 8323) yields 5.7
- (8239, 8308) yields 5.71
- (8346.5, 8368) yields 5.41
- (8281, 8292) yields 5.22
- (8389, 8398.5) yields 5.94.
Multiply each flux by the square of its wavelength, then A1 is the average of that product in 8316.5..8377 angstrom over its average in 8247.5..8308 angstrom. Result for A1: 0.98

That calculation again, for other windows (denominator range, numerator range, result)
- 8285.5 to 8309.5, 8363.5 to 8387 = 0.99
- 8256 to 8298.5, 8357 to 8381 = 1.04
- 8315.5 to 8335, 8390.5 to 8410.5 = 1.02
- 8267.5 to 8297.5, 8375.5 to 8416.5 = 1.03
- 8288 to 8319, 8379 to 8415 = 0.98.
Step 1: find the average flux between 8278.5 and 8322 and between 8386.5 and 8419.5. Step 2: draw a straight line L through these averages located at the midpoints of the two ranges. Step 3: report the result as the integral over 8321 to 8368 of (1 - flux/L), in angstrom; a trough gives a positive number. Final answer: 1.5 angstrom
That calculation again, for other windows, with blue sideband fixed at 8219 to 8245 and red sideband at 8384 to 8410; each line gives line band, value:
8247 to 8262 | 0.4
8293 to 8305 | -0.8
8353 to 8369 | 0.3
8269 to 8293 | 1.5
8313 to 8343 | 0.1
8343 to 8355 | 1.1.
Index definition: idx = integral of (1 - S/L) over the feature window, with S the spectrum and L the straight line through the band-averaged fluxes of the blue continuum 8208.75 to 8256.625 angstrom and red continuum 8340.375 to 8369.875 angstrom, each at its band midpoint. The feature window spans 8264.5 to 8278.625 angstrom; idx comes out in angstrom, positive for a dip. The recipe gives 0.1 angstrom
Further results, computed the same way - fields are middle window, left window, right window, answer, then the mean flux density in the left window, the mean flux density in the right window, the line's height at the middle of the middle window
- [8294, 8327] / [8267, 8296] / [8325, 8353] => -1.93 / 5.52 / 5.47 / 5.5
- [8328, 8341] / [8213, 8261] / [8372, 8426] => -0.30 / 5.74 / 5.57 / 5.64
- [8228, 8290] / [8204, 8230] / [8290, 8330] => 1.56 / 5.79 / 5.76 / 5.78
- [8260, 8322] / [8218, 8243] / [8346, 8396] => 0.28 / 5.85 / 5.53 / 5.71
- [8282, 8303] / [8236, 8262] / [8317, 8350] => 0.02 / 5.72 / 5.52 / 5.62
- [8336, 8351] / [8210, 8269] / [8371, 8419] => 0.66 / 5.75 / 5.57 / 5.63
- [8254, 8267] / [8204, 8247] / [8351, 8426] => 0.06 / 5.77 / 5.55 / 5.72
